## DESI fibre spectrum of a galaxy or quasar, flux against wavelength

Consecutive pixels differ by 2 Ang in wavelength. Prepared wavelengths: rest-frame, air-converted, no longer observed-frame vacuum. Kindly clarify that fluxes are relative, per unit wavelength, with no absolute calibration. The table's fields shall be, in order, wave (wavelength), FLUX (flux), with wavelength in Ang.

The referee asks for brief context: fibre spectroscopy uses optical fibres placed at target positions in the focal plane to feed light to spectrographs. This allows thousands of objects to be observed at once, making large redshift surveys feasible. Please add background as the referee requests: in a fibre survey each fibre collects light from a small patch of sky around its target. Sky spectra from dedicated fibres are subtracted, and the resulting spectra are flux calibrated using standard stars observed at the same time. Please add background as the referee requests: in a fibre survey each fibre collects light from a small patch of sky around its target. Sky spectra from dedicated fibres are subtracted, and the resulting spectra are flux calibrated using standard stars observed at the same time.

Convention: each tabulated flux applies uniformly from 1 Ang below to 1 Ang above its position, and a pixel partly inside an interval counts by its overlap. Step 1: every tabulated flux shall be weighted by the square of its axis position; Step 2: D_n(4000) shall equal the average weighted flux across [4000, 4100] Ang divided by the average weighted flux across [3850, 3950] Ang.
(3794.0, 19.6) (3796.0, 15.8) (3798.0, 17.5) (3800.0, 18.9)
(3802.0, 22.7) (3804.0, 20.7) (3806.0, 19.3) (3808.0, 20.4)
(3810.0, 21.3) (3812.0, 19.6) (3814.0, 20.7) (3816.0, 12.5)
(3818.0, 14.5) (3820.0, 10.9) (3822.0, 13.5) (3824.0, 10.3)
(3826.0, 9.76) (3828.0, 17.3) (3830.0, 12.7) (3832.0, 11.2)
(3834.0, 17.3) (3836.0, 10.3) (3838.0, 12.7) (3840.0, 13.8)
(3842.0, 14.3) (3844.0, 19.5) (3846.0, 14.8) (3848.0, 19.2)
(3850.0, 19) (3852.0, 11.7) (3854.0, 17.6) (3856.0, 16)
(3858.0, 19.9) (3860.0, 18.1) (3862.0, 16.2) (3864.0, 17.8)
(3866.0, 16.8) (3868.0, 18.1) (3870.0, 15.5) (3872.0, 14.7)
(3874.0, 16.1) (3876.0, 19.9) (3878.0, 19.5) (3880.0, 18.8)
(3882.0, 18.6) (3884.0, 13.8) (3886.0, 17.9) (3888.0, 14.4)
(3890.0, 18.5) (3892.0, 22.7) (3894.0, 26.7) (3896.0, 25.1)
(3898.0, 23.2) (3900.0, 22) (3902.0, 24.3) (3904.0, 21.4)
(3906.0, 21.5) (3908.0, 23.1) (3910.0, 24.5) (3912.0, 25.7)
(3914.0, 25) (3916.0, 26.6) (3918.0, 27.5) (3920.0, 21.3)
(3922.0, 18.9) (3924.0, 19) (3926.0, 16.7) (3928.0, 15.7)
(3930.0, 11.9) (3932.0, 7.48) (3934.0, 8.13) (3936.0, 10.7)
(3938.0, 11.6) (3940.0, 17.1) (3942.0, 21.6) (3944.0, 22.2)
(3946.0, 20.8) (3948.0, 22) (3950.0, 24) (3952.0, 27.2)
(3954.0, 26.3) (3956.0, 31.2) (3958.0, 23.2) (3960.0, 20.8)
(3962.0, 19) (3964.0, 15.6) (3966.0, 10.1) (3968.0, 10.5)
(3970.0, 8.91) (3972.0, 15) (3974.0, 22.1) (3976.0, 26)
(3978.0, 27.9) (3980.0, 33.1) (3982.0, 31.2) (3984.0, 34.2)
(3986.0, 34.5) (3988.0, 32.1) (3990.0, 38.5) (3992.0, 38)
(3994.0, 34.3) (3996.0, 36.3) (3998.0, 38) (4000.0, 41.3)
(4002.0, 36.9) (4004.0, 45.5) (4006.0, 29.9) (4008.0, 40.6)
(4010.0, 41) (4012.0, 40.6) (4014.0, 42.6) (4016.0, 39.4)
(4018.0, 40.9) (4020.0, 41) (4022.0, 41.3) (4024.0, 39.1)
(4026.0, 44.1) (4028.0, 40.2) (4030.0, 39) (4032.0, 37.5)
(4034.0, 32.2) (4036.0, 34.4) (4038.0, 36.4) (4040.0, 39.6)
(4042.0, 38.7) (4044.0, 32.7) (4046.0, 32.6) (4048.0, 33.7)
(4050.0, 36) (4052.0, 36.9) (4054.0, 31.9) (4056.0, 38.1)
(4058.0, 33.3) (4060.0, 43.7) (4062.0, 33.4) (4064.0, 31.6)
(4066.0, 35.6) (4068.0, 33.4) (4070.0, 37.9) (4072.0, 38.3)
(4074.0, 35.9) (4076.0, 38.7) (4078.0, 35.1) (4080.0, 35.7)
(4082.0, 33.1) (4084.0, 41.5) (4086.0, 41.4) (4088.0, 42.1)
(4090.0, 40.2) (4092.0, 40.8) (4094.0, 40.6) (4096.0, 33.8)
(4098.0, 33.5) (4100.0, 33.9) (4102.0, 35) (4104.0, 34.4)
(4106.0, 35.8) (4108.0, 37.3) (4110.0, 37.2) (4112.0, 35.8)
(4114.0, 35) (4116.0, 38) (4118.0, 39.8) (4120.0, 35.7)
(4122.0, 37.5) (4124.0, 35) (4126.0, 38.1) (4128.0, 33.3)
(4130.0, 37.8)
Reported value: 2.1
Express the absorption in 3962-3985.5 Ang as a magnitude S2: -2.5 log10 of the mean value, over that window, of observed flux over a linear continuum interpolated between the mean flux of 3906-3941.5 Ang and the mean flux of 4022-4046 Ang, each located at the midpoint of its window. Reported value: 0.27 mag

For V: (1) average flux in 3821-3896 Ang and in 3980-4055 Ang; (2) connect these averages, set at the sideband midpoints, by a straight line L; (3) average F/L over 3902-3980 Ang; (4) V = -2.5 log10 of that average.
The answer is 0.32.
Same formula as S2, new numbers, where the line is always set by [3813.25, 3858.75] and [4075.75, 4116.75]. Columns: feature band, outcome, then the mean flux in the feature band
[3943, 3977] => 0.24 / 20.3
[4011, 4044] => -0.25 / 39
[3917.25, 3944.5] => 0.37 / 16.2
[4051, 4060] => -0.08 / 36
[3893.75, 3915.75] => -0.16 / 23.9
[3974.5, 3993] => -0.19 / 32.5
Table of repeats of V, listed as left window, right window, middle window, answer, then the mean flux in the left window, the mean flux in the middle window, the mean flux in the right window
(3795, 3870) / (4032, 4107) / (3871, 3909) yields 0.06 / 16.3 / 20.1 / 36.3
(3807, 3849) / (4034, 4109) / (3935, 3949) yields 0.36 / 15.1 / 18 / 36.3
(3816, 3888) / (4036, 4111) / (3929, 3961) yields 0.27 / 15.6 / 19.1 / 36.5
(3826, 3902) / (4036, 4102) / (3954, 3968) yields 0.31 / 17.3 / 19.8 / 36.5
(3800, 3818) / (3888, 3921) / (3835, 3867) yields 0.30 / 19.3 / 16.1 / 23.4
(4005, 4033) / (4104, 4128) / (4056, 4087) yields 0.04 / 39.8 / 36.6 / 36.6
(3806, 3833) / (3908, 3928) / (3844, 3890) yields 0.09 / 15.1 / 17.1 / 22.5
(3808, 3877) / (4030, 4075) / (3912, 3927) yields 0.03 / 15.8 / 22.4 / 35.7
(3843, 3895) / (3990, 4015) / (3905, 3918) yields -0.01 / 17.8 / 24.6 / 38.7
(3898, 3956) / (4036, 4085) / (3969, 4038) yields -0.19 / 20.4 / 35.2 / 36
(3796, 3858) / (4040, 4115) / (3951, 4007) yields 0.02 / 16.1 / 28.1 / 36.4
